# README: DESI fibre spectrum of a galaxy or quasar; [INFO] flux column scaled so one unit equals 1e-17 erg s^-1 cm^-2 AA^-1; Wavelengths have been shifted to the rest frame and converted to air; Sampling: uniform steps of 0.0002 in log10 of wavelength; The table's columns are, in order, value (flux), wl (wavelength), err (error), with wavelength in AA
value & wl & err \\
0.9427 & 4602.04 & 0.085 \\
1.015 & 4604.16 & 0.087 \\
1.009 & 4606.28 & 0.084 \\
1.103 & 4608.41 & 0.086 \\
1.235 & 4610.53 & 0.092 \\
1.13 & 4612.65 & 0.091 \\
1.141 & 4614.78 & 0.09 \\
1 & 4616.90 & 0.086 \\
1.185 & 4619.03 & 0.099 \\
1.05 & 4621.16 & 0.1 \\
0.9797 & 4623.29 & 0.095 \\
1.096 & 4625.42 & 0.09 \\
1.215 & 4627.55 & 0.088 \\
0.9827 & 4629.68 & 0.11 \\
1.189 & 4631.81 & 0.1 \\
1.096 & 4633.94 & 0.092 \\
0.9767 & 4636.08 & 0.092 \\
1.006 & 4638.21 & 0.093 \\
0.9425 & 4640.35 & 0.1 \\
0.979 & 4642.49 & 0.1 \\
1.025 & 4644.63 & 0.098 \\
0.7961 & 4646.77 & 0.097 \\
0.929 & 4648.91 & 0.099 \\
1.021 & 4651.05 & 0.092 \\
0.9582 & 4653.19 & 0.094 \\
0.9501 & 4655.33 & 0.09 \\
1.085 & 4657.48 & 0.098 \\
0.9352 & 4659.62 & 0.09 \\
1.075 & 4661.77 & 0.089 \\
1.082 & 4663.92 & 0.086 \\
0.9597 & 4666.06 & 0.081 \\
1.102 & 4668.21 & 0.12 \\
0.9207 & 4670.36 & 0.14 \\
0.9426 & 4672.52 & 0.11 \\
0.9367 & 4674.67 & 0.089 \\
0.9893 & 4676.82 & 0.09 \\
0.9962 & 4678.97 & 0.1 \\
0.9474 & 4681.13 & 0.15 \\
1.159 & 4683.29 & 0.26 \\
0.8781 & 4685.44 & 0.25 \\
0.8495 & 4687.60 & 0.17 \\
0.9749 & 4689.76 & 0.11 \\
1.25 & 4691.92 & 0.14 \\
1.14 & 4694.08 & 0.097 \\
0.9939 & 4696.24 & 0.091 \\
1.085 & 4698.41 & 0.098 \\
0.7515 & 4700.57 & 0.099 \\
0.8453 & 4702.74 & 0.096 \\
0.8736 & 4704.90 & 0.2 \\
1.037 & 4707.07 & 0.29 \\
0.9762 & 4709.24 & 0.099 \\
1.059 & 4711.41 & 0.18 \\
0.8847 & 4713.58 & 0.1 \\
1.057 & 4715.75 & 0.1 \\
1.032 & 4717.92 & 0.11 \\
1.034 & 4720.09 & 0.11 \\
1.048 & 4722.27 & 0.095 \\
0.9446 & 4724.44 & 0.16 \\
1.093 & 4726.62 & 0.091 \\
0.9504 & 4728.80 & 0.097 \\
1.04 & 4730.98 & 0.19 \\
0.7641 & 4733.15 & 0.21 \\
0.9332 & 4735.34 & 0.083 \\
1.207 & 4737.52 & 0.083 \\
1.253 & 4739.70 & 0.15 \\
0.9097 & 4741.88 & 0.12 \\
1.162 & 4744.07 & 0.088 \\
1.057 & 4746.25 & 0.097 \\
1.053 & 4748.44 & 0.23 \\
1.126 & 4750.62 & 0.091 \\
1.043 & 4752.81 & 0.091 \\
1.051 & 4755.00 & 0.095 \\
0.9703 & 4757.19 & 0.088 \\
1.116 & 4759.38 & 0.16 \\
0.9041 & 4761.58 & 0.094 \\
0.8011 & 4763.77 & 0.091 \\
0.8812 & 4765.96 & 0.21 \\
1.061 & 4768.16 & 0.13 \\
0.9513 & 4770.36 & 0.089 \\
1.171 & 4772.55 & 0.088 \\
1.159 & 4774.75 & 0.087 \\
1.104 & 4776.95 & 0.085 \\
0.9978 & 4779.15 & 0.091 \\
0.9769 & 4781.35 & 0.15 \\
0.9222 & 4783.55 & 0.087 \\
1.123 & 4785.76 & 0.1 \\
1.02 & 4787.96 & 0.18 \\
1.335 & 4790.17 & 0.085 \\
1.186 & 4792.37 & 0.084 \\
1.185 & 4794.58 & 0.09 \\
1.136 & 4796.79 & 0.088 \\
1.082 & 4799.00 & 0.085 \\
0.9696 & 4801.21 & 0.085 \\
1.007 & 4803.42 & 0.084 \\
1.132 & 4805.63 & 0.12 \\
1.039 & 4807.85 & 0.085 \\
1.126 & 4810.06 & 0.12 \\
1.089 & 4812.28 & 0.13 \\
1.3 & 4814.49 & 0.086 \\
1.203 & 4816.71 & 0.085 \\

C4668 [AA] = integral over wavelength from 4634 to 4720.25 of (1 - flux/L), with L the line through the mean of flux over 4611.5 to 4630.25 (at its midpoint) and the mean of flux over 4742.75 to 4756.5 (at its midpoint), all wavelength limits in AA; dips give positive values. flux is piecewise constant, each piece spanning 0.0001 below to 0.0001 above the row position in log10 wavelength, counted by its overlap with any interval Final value 7.73 AA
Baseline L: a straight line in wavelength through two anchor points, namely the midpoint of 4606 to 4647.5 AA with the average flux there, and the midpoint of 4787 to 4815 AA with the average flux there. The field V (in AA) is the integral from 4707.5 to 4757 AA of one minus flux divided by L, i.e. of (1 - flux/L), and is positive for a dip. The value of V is 3.0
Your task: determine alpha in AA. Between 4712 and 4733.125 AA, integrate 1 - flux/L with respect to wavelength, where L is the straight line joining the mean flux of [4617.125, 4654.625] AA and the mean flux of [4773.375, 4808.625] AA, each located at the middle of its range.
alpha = 1.21 AA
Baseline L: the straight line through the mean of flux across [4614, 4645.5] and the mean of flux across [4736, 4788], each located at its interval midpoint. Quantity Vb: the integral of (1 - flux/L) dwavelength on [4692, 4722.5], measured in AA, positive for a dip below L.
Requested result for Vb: 1.58 AA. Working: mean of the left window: 1.06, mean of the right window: 1.04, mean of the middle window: 0.994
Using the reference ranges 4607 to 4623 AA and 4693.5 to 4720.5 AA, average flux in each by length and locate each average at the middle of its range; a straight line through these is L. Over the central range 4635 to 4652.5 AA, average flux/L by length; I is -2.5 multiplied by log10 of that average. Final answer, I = 0.12 mag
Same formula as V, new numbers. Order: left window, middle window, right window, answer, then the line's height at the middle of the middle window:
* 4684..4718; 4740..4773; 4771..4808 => 0.93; 1.05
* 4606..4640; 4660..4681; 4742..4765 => 1.32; 1.06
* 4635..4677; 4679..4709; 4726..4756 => 0.76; 1.01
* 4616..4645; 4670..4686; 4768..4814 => 1.30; 1.06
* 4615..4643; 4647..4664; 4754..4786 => 0.96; 1.05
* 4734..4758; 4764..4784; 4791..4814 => 1.23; 1.09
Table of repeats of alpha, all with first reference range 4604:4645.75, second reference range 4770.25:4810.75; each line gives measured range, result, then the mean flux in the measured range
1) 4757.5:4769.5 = 1.45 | 0.953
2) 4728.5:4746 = 0.80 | 1.03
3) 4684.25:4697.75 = 0.73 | 1.02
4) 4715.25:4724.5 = 0.43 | 1.03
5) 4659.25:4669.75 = 0.40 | 1.03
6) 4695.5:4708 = 1.74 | 0.928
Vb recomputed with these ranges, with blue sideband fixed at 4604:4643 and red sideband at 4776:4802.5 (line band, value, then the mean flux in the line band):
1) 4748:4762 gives 0.51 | 1.04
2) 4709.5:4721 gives 0.74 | 1.01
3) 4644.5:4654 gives 1.21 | 0.938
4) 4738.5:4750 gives -0.08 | 1.09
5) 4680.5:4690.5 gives 1.07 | 0.962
